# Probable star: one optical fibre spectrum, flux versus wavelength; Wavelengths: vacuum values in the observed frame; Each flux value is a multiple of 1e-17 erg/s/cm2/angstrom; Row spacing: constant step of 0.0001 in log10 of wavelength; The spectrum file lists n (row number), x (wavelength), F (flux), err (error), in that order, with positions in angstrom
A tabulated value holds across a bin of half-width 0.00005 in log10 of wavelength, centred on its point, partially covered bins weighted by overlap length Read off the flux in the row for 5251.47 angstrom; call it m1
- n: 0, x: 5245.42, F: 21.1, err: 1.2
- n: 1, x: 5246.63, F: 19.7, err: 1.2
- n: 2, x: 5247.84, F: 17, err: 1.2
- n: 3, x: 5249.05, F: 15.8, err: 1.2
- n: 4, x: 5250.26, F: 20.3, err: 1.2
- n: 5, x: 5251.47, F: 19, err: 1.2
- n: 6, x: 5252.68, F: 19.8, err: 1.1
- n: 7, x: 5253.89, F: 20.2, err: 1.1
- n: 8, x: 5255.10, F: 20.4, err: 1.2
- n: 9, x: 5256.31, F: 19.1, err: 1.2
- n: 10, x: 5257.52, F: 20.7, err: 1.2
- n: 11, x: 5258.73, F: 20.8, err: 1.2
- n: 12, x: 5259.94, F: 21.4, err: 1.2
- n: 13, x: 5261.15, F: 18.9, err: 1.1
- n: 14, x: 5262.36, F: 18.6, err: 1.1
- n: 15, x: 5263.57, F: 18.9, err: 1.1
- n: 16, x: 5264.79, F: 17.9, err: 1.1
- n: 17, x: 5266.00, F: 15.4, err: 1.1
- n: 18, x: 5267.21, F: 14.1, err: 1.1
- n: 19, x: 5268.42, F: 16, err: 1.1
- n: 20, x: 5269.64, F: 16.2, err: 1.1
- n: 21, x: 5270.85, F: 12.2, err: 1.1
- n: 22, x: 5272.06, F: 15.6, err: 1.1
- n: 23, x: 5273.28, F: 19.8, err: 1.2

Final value 19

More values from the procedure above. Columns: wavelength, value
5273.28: 19.8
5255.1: 20.4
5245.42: 21.1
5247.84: 17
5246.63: 19.7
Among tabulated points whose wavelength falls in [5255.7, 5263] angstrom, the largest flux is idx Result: 21.4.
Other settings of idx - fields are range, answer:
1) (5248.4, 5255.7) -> 20.4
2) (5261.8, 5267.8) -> 18.9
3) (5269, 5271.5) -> 16.2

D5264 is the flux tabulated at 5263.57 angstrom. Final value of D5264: 18.9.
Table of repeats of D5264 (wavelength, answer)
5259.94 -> 21.4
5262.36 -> 18.6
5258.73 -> 20.8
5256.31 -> 19.1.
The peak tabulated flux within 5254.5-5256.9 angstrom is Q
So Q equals 20.4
